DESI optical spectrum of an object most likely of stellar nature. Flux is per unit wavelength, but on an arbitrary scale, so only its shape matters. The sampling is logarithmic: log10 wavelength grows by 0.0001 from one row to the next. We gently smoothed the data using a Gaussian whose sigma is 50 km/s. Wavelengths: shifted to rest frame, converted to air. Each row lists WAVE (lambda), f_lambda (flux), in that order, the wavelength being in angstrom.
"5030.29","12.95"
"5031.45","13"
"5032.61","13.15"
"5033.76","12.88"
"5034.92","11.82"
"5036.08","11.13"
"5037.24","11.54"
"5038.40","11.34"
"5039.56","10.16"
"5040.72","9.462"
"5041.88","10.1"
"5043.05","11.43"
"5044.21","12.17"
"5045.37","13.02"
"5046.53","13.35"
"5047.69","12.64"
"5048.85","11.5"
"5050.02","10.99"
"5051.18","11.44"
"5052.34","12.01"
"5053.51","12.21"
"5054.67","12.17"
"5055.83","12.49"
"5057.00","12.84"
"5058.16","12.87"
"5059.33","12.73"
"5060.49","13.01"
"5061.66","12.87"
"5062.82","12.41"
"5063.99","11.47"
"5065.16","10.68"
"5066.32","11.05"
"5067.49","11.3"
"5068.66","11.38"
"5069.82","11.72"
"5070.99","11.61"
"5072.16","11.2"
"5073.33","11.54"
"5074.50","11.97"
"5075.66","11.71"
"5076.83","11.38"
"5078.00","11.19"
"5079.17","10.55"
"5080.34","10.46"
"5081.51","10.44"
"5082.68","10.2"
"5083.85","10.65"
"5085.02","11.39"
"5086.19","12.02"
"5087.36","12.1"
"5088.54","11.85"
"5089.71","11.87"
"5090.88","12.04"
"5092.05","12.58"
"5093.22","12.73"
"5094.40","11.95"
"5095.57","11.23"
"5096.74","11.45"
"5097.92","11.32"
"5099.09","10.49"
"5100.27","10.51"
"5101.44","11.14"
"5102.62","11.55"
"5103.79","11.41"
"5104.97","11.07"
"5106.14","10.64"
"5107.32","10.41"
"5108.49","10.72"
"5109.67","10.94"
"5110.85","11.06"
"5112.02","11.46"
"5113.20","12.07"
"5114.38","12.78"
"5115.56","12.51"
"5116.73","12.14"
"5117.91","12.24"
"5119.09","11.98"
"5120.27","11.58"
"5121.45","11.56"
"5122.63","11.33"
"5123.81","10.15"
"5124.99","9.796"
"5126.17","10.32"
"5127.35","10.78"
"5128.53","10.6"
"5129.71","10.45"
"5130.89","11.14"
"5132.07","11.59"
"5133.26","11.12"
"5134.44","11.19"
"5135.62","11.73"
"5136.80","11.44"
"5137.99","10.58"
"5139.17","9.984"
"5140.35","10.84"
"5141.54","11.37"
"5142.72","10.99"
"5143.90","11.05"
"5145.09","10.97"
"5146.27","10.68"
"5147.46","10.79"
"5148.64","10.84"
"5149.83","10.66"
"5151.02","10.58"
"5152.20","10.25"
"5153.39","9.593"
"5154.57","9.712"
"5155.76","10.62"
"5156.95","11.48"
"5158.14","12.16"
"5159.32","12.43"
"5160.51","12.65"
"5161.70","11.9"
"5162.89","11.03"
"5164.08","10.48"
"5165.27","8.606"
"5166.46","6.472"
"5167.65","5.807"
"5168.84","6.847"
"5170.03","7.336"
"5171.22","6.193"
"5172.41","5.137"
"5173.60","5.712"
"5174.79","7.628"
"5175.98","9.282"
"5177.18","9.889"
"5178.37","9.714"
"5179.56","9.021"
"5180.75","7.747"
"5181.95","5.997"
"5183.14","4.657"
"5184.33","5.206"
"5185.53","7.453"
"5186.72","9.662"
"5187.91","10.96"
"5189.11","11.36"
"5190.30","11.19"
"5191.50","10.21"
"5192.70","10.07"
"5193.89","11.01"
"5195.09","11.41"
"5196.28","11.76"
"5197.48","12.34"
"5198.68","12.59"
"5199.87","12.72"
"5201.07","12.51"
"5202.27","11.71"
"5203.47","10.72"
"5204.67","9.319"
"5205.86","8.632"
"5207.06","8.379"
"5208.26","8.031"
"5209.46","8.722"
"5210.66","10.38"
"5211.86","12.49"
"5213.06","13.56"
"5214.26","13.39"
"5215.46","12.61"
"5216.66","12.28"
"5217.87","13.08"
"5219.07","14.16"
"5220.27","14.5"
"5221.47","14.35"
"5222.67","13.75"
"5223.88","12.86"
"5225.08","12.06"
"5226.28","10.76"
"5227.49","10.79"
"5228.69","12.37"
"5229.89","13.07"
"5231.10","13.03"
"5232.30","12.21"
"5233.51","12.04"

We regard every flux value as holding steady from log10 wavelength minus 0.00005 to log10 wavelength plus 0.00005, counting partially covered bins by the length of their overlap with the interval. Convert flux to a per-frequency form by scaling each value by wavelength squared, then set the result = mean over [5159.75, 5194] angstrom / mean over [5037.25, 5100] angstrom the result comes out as 0.8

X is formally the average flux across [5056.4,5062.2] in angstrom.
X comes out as 12.9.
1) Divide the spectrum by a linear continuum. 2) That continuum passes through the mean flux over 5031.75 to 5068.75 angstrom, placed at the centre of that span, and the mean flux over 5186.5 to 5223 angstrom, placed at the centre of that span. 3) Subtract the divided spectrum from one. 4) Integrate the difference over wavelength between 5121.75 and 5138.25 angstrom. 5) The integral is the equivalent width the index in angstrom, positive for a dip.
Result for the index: 1.15 angstrom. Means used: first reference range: 11.9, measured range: 10.9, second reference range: 11.5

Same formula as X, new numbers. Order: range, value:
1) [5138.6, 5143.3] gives 10.8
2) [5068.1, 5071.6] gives 11.6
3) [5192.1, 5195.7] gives 10.9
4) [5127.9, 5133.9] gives 11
